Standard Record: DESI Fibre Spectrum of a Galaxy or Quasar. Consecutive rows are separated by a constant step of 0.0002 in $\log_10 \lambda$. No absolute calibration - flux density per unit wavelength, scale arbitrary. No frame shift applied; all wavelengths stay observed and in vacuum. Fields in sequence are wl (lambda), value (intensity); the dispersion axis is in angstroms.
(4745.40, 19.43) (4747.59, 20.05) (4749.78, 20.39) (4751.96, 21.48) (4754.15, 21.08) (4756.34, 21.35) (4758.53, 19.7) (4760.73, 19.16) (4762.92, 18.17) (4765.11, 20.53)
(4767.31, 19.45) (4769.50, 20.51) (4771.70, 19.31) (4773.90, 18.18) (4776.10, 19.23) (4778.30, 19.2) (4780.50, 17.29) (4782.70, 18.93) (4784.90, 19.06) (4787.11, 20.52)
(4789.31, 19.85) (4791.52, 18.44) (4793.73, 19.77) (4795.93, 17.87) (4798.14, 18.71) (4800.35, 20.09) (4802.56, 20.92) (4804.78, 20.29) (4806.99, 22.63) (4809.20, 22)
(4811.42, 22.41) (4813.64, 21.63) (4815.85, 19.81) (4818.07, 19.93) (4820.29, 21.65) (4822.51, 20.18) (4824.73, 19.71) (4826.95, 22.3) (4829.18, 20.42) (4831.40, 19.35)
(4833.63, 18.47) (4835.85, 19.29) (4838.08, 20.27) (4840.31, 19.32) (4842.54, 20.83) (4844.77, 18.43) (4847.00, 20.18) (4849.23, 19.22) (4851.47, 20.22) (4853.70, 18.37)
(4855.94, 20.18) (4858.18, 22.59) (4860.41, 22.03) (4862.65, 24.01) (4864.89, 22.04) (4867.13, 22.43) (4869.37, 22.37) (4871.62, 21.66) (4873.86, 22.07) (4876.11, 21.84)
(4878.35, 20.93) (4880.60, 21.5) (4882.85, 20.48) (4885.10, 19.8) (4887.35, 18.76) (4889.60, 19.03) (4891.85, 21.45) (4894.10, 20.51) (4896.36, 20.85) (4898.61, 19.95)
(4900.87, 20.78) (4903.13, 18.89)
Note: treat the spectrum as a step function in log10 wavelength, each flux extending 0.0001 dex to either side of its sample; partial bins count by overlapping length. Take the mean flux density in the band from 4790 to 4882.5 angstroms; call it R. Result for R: 20.6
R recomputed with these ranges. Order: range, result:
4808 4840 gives 20.5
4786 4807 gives 19.8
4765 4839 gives 19.9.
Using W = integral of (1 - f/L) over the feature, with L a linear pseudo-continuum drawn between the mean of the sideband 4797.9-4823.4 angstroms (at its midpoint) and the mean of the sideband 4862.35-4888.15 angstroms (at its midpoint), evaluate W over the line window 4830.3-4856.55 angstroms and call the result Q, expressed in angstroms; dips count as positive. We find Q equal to 2.1 angstroms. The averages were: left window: 20.9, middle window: 19.5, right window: 21.4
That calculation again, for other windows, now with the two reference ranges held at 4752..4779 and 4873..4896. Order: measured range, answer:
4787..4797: 0.4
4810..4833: -0.6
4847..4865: -0.5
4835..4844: 0.2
